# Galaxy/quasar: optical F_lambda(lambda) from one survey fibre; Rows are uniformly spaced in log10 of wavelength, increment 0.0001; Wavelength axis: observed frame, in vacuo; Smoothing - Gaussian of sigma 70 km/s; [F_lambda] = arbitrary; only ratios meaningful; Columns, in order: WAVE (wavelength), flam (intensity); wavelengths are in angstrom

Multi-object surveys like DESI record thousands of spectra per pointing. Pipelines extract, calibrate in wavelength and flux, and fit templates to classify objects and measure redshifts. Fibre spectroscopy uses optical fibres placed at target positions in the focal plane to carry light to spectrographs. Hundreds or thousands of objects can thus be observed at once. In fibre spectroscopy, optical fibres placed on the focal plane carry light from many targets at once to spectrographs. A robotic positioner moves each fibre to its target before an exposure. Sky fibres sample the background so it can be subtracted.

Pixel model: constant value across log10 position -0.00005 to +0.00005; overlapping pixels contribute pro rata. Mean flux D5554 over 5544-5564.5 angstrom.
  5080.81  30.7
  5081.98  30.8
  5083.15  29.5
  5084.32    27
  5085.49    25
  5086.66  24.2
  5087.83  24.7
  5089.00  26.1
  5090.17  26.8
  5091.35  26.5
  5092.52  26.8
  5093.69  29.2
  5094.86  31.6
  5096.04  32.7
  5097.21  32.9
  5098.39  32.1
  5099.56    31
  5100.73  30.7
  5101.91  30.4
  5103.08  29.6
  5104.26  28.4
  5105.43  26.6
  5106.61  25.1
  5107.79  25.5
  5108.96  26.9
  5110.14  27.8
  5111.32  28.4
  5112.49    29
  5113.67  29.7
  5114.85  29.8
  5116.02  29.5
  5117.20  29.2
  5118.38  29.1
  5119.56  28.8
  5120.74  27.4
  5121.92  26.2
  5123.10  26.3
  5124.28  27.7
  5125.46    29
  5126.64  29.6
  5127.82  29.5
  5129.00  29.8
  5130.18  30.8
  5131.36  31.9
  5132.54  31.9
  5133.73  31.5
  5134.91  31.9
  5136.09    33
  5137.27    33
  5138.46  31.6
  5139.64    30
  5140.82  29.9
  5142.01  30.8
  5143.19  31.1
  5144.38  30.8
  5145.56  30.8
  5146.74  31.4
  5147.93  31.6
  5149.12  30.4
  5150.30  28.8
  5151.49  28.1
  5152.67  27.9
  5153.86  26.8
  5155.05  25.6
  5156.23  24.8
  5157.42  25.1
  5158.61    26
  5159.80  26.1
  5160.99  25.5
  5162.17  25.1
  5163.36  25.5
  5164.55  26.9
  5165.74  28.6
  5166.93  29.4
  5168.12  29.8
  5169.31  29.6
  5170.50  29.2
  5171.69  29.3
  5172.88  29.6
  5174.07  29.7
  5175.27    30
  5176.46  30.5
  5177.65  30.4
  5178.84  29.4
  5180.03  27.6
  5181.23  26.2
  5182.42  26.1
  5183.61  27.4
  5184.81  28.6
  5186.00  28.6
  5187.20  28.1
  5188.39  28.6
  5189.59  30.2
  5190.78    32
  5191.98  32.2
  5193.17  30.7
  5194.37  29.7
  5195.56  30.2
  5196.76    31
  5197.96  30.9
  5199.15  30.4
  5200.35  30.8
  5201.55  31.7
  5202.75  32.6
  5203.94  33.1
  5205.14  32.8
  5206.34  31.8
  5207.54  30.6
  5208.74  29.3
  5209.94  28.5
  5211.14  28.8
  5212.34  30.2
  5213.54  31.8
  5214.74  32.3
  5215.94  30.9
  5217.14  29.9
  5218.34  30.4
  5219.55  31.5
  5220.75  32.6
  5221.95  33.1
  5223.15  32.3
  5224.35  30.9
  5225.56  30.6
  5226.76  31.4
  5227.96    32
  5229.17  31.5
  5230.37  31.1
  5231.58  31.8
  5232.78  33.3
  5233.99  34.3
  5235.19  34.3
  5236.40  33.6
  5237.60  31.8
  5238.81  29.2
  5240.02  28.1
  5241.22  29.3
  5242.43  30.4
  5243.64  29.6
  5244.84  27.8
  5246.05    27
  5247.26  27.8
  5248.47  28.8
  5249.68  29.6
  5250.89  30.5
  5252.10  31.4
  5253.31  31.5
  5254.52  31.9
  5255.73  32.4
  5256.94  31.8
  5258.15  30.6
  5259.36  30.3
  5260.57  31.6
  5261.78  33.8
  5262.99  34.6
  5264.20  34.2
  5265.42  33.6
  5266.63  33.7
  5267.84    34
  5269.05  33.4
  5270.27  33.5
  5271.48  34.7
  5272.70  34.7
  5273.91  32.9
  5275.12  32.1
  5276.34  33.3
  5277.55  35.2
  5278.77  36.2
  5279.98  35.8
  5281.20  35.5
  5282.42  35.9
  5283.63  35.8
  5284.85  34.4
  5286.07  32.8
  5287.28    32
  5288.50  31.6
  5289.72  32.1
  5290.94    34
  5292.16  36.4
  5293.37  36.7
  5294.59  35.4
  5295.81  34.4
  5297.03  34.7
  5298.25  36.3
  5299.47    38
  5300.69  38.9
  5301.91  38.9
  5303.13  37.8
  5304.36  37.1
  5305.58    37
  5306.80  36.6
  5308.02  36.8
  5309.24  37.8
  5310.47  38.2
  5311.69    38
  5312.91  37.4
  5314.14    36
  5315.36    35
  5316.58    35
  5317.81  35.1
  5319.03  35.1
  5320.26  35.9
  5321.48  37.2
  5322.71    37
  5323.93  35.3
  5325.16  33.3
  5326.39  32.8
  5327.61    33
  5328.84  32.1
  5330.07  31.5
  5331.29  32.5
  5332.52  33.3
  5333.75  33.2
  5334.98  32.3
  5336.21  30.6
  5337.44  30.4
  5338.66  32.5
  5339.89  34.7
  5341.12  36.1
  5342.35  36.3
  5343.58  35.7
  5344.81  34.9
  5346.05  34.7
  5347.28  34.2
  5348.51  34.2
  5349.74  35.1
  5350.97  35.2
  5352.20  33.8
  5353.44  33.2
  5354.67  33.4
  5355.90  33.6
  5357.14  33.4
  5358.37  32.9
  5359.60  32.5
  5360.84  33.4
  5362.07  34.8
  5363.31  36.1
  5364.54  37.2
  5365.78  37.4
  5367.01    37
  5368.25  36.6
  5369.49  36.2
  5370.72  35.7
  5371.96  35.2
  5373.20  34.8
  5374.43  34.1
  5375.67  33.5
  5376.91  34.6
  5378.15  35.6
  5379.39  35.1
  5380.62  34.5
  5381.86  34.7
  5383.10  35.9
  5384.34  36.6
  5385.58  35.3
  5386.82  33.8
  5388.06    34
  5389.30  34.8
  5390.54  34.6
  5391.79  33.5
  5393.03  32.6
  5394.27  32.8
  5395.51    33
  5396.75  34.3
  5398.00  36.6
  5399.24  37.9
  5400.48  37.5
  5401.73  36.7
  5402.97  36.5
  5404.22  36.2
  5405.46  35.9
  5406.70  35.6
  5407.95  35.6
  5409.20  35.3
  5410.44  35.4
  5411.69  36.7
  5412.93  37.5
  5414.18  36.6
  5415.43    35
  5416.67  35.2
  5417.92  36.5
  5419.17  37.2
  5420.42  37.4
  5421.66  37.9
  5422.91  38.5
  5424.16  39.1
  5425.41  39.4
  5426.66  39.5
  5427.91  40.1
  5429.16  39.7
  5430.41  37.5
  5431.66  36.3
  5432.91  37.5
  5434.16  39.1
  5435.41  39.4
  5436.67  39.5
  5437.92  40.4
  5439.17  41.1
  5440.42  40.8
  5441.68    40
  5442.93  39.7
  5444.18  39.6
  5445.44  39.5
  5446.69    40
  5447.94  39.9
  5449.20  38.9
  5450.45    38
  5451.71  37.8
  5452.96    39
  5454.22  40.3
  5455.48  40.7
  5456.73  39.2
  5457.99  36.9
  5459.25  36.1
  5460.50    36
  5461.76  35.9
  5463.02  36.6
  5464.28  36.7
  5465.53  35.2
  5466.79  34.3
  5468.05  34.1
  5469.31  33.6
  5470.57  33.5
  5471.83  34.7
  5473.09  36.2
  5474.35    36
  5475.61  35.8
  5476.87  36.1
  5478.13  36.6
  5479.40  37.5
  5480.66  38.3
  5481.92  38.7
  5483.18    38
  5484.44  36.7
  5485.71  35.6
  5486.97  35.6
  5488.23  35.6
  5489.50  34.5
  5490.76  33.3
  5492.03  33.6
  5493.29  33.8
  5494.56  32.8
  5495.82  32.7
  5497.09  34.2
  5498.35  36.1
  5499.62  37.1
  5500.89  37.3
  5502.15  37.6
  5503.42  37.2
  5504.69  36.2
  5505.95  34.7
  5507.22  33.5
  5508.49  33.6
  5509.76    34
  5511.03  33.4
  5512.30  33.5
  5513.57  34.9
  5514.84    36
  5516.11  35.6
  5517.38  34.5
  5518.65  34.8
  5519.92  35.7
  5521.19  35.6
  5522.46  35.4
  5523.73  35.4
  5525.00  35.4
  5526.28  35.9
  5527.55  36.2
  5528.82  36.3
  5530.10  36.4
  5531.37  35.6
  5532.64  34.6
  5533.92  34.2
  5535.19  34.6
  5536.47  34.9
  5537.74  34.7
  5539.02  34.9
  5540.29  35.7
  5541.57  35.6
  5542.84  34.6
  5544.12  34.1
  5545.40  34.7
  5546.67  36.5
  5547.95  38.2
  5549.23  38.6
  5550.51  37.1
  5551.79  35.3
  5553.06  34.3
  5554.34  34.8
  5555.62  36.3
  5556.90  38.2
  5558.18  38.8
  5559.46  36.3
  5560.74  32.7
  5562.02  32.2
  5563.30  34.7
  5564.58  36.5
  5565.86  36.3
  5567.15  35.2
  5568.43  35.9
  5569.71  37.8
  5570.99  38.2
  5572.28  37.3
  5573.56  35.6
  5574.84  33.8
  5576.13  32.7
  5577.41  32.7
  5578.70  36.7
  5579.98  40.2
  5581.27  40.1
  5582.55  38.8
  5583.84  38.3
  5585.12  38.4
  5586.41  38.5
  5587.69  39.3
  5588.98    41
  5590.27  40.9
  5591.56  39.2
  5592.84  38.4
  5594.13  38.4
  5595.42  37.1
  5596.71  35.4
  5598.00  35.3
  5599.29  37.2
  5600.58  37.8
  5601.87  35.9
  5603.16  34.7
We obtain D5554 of 35.9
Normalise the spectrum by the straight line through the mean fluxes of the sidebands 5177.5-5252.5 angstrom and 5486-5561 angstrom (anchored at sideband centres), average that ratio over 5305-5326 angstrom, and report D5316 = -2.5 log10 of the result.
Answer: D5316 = -0.13 mag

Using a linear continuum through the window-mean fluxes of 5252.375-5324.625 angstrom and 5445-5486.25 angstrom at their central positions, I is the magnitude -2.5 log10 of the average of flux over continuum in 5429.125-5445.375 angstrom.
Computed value -0.07 mag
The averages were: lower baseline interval 34.9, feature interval 39.3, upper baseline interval 37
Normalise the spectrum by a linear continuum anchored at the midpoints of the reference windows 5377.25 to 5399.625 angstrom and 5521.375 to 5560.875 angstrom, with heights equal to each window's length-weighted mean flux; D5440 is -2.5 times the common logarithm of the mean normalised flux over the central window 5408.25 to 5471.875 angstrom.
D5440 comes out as -0.08 mag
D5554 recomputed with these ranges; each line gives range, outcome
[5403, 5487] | 37.5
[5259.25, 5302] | 34.5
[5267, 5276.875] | 33.6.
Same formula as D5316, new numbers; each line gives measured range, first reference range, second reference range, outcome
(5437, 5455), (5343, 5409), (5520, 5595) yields -0.12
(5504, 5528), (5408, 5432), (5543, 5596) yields 0.06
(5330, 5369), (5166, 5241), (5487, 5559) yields -0.05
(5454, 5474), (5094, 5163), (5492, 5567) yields -0.06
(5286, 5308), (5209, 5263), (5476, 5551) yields -0.12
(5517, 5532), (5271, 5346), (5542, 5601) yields 0.02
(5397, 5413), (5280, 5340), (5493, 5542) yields -0.04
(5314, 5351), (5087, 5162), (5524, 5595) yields -0.05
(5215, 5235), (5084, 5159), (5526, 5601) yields -0.04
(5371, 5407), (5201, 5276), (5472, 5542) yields -0.04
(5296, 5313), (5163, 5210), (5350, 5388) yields -0.13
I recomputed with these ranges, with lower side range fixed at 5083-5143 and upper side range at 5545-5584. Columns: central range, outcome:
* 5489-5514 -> 0.018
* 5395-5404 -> -0.076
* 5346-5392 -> -0.052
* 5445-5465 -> -0.110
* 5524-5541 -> 0.013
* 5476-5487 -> -0.064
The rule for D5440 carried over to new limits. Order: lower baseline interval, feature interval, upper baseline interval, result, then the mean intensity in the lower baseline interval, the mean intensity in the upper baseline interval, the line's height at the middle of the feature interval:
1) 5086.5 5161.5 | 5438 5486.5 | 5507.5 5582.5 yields -0.097 mag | 29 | 35.6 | 34.3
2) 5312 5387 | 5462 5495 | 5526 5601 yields 0.005 mag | 34.6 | 36.4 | 35.7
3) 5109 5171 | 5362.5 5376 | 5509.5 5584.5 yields -0.097 mag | 29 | 35.7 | 32.8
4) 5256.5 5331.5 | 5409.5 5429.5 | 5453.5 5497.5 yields -0.059 mag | 34.8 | 35.9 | 35.6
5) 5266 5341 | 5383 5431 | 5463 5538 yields -0.035 mag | 34.8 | 35.3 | 35.1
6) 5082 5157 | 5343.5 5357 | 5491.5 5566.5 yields -0.054 mag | 29.1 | 35.3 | 32.6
